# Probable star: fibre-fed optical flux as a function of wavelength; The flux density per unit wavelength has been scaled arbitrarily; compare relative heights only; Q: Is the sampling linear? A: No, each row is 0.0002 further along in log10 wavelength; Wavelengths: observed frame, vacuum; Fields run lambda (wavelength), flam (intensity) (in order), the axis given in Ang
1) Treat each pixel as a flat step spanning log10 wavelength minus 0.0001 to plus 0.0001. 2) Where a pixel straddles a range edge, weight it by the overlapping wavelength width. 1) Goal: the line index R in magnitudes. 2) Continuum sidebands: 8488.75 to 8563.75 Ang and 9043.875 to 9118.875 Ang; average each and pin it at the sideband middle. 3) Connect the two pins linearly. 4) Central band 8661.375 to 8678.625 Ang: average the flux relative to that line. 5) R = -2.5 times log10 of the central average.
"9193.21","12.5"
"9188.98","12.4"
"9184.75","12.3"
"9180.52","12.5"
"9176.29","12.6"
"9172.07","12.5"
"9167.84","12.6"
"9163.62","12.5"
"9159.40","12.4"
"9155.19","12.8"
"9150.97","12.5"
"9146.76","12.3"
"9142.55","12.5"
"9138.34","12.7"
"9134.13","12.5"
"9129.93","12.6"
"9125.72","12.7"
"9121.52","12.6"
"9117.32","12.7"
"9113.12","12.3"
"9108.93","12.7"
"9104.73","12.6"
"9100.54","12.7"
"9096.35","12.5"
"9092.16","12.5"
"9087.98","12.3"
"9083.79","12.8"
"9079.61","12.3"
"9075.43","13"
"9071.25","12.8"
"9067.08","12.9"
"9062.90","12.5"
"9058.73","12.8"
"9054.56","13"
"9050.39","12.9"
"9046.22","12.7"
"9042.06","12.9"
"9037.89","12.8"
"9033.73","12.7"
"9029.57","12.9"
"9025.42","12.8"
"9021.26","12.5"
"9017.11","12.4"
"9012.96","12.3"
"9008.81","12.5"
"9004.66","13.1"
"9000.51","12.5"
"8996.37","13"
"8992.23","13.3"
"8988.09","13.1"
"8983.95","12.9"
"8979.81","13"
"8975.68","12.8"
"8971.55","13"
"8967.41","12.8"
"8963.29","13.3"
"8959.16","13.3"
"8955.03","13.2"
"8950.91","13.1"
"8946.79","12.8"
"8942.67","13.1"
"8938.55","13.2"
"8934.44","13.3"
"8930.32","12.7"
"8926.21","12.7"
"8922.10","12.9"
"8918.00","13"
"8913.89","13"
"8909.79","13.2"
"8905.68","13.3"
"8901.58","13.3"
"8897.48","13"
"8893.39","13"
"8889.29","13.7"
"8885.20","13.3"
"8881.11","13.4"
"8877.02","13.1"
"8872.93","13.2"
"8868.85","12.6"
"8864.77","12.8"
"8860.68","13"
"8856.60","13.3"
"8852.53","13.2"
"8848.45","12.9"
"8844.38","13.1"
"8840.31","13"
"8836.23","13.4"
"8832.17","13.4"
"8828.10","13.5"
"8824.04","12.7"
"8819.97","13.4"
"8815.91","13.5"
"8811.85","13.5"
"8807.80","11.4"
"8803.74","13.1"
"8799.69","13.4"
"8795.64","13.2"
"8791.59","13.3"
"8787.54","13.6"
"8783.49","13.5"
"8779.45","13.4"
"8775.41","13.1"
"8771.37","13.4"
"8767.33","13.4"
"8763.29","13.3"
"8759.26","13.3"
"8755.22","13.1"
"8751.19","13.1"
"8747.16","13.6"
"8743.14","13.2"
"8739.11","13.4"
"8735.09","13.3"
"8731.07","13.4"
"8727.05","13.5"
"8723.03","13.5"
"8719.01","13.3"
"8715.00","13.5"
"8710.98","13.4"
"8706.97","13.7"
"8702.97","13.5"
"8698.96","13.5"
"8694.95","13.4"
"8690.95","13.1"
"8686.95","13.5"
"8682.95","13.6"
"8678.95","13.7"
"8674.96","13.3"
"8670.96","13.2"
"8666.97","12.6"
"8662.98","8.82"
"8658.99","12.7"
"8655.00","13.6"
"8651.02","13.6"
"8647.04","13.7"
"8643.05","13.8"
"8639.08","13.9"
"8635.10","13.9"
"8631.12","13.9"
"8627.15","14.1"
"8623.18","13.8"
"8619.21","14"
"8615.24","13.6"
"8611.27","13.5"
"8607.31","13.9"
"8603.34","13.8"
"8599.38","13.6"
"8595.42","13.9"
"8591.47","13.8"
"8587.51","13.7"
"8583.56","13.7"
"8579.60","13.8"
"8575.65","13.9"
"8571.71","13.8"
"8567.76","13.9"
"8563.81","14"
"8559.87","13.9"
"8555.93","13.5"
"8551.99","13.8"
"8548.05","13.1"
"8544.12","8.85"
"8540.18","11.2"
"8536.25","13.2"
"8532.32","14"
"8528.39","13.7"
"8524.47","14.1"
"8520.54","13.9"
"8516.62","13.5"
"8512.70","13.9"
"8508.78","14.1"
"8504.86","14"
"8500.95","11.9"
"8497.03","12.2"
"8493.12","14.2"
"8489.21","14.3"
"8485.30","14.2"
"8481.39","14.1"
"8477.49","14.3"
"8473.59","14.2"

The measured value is 0.07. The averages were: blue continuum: 13.2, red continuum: 12.7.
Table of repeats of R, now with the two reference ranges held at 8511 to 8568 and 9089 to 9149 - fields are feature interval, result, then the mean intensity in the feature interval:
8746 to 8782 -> -0.028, 13.3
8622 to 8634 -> -0.066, 13.9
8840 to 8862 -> -0.020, 13.1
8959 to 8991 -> -0.025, 13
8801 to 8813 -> 0.022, 12.7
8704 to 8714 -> -0.043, 13.5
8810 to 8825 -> -0.034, 13.3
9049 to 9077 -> -0.018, 12.8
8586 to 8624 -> -0.050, 13.8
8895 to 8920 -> -0.028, 13.1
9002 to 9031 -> 0.004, 12.6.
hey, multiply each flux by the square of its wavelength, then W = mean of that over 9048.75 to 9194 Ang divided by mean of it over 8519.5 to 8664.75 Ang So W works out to 1.1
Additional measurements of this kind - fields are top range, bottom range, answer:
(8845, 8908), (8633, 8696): 1.05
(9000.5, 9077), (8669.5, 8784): 1.02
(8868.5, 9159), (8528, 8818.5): 1.04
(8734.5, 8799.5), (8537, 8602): 1.05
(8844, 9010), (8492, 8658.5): 1.05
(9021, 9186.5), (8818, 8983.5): 1.01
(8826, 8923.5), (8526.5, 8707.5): 1.04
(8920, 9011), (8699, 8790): 1.02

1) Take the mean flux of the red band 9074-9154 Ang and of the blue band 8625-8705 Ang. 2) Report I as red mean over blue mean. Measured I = 0.95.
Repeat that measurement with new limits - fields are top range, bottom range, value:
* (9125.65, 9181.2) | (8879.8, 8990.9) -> 0.96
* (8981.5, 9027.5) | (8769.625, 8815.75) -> 0.97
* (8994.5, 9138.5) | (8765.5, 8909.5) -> 0.96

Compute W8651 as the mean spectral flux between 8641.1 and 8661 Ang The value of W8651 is 13.5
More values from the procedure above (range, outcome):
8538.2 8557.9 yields 12.1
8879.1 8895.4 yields 13.3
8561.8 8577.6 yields 13.9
